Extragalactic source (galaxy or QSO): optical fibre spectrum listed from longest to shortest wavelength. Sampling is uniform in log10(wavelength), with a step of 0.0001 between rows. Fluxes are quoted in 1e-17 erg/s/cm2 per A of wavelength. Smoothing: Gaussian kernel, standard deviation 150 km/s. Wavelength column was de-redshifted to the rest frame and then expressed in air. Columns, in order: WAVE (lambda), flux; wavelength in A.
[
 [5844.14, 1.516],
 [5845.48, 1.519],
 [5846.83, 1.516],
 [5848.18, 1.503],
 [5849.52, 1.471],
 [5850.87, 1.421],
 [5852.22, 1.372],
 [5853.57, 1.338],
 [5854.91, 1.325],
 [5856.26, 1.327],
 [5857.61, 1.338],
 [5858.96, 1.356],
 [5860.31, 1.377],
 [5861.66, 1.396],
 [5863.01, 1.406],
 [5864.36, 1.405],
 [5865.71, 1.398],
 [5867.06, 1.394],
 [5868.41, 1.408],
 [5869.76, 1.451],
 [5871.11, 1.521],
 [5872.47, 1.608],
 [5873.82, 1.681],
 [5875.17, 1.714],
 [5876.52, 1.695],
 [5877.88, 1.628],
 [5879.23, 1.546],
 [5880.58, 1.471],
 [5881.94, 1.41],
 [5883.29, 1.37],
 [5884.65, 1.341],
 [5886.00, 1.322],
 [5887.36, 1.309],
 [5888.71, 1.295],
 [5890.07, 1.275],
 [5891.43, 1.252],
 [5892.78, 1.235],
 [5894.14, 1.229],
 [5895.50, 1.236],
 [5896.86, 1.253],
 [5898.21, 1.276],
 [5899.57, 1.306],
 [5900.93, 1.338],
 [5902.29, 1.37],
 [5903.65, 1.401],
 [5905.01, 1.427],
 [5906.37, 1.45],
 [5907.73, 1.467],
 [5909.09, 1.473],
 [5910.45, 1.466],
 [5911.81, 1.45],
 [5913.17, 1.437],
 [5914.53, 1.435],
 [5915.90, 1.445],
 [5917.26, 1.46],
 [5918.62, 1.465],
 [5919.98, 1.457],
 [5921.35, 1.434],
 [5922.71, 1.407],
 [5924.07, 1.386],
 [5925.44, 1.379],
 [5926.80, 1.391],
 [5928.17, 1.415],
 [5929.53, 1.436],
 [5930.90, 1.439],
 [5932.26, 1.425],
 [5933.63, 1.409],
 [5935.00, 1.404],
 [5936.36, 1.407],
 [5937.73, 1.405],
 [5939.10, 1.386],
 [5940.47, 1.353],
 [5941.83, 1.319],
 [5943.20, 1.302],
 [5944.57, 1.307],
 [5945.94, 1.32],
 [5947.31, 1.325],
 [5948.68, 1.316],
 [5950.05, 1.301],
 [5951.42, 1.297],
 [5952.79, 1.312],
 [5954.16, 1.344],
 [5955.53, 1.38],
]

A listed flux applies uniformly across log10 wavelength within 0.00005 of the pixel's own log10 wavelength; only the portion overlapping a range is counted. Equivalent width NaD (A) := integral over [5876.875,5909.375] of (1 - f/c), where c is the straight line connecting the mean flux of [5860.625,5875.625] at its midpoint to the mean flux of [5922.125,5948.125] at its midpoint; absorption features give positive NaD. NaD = 1.8 A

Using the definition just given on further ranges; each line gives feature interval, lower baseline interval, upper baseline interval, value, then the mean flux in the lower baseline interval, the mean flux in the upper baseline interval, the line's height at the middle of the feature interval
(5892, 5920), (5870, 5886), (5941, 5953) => 1.1 A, 1.53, 1.31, 1.44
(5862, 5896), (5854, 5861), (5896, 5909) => -1.7 A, 1.34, 1.37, 1.36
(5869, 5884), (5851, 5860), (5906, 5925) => -1.9 A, 1.35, 1.44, 1.38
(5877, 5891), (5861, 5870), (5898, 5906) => -0.1 A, 1.41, 1.36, 1.38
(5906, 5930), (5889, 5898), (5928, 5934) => -1.3 A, 1.25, 1.43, 1.37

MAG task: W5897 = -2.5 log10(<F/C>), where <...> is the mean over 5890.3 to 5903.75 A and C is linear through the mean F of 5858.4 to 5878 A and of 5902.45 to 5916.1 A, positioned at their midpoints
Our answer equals 0.14 mag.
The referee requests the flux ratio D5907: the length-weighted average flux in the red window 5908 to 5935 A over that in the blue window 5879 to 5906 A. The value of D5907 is 1.08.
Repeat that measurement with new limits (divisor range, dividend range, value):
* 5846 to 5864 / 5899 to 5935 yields 1.02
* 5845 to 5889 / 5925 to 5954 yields 0.94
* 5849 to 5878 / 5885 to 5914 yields 0.93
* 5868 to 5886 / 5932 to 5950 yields 0.89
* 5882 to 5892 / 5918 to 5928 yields 1.08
